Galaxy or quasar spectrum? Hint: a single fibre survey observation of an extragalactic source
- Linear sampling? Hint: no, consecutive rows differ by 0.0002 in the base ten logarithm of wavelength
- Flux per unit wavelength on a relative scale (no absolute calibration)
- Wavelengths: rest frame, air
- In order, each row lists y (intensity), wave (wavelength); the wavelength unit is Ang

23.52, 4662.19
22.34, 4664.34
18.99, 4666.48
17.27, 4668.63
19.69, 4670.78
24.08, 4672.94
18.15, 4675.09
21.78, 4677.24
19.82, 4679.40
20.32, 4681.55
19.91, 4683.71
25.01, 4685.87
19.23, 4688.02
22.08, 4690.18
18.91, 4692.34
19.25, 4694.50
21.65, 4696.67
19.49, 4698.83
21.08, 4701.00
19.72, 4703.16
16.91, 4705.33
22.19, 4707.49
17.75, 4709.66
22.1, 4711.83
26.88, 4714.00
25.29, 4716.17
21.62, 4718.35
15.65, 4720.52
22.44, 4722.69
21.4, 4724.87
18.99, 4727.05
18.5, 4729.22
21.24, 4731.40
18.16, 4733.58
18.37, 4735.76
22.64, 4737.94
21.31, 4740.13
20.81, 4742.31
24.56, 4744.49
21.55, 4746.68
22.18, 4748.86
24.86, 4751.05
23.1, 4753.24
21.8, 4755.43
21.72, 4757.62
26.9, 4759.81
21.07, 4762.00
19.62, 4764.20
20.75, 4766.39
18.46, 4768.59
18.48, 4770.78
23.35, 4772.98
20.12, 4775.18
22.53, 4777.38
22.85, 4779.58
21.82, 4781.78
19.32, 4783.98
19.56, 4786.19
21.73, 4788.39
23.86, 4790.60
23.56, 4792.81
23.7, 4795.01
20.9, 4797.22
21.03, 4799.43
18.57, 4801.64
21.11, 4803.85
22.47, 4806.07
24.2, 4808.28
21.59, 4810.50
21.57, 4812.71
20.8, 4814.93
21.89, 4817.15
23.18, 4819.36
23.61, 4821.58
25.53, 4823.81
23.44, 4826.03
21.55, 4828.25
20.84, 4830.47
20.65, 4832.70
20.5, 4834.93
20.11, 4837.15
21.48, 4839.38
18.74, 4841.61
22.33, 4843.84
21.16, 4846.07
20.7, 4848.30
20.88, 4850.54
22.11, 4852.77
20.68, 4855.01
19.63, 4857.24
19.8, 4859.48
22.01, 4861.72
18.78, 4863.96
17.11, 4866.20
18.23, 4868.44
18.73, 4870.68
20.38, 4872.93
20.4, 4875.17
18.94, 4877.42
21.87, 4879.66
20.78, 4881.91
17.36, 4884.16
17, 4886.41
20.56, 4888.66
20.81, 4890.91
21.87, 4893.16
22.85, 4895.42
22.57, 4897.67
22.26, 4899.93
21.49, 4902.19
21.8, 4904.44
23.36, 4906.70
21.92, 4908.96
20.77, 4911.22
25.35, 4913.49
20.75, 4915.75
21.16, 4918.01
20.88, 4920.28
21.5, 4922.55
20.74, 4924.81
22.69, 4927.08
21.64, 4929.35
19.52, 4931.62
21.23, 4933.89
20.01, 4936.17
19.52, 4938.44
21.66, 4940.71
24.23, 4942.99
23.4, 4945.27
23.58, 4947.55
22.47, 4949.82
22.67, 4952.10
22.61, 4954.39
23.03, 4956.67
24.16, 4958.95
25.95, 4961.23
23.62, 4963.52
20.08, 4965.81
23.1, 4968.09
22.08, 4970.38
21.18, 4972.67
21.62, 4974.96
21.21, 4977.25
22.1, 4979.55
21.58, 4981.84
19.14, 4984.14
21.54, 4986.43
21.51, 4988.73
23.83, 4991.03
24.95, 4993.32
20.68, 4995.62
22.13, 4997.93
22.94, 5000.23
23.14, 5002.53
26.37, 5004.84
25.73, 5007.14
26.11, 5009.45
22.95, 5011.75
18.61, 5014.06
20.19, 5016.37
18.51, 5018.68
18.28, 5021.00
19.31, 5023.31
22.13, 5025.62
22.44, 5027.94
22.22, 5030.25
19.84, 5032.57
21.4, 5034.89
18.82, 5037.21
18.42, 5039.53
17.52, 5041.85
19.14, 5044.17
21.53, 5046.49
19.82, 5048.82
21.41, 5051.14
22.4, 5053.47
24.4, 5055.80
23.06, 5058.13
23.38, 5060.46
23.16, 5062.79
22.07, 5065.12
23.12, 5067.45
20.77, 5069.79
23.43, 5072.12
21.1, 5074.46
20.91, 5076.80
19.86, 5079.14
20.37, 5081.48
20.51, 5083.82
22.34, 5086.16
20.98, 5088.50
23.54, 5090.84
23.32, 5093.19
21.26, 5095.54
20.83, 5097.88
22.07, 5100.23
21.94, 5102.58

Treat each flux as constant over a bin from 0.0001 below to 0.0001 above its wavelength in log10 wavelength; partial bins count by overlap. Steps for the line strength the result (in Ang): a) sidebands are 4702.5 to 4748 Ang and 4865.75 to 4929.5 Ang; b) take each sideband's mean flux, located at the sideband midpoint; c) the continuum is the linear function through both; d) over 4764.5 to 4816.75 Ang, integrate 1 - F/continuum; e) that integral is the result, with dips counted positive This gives -1.22 Ang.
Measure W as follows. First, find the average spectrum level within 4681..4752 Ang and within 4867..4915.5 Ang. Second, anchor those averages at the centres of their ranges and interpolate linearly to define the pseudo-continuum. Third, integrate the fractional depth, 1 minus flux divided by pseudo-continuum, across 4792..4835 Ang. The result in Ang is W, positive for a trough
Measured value -2.33 Ang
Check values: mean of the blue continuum 21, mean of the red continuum 20.9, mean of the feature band 22.1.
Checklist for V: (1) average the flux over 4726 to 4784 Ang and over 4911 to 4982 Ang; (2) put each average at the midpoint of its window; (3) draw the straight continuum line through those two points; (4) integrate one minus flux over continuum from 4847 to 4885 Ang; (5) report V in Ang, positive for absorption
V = 3.2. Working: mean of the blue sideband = 21.3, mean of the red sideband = 22.1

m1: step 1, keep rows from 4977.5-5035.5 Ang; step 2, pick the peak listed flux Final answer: 26.37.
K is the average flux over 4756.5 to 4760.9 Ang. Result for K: 24.3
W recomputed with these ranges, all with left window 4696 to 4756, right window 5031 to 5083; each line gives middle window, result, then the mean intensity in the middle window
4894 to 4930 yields -1.4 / 22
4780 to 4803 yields -0.3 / 21.4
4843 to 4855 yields -0.1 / 21.3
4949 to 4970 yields -1.9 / 23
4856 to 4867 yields 0.8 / 19.6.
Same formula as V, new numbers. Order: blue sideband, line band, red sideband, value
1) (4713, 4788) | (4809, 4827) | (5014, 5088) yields -1.20 Ang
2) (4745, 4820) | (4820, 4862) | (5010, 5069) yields 0.49 Ang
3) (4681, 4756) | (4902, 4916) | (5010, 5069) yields -0.87 Ang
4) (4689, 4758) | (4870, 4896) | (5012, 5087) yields 1.14 Ang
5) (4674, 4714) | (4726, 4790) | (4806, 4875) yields -1.64 Ang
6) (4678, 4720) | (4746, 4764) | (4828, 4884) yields -1.79 Ang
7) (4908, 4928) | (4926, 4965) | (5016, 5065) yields -1.65 Ang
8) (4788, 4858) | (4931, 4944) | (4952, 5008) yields 0.78 Ang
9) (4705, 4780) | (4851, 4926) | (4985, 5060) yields 2.58 Ang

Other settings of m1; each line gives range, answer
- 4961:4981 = 25.95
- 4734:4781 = 26.9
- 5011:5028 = 22.95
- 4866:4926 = 25.35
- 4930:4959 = 24.23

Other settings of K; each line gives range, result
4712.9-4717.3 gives 26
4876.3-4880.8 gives 20.4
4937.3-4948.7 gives 22.5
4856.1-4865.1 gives 20.1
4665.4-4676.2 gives 19.7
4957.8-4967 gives 23.5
